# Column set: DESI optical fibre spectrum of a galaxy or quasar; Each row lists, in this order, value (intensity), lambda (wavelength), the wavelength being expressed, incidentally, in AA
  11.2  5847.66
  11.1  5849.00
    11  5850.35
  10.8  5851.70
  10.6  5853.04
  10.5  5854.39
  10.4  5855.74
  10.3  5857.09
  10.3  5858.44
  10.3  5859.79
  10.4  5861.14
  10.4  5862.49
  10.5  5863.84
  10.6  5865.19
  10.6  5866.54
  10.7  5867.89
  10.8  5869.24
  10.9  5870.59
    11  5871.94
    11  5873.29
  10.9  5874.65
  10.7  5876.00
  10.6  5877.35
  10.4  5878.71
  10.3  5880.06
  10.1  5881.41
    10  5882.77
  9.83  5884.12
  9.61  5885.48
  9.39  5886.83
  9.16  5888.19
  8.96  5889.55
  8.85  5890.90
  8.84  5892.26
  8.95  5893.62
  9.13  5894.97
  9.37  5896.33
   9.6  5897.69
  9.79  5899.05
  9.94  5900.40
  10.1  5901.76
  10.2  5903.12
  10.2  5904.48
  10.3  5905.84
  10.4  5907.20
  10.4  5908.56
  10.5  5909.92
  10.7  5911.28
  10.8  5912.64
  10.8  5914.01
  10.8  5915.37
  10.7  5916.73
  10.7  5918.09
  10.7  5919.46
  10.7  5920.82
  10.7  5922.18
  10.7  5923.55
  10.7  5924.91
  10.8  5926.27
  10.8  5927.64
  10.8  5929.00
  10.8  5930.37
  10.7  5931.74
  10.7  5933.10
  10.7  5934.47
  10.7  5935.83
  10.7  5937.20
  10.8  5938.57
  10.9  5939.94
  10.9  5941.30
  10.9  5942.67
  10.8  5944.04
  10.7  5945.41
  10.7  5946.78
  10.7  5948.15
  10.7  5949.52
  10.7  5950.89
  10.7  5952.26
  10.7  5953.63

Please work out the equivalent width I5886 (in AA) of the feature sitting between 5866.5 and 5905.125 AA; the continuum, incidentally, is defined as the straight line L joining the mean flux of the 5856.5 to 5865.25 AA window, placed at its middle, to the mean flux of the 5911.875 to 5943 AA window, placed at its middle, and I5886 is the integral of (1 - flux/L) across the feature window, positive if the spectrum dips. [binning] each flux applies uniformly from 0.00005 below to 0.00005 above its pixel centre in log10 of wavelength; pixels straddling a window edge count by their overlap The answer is 1.96 AA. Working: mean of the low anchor 10.4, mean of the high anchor 10.8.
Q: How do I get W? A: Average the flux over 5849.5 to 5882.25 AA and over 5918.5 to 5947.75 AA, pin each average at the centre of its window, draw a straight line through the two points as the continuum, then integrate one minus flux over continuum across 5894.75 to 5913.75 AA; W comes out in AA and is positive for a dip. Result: 1.0 AA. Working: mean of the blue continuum 10.6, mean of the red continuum 10.8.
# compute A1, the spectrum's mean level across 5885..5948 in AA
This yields 10.3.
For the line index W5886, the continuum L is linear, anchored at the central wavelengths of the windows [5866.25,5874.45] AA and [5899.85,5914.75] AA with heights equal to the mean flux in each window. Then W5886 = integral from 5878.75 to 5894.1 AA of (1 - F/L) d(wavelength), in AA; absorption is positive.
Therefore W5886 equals 1.7 AA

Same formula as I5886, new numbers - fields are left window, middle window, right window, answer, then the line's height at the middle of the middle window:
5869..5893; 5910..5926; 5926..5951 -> -0.3 AA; 10.5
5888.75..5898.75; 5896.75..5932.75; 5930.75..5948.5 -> -2.3 AA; 9.87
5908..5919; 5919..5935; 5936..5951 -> 0.0 AA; 10.7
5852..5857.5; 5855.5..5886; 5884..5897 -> -1.8 AA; 9.9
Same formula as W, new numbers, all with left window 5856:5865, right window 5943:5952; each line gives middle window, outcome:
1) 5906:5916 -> 0.0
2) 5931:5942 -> -0.1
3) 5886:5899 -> 1.6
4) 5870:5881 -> -0.3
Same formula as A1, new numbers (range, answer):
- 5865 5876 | 10.8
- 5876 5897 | 9.6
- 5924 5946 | 10.8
